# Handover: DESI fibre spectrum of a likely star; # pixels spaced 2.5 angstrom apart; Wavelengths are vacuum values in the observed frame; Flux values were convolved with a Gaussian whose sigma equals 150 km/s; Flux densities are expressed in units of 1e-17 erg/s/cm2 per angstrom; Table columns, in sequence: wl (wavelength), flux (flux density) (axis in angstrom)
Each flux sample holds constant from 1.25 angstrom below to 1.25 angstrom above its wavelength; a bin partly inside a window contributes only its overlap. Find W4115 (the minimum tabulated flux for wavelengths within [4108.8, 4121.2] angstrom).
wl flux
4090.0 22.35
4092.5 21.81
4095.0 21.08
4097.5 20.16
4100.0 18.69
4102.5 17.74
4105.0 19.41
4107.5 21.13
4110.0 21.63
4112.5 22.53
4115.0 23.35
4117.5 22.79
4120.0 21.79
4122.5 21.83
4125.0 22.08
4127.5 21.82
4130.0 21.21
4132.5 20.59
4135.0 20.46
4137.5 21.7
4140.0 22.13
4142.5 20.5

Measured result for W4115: 21.63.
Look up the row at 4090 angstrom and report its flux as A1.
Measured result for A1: 22.35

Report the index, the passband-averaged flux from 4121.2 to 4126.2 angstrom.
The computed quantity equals 22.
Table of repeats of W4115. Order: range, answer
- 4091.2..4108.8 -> 17.74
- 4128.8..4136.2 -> 20.46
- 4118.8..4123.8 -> 21.79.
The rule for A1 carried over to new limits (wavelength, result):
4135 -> 20.46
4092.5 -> 21.81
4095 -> 21.08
